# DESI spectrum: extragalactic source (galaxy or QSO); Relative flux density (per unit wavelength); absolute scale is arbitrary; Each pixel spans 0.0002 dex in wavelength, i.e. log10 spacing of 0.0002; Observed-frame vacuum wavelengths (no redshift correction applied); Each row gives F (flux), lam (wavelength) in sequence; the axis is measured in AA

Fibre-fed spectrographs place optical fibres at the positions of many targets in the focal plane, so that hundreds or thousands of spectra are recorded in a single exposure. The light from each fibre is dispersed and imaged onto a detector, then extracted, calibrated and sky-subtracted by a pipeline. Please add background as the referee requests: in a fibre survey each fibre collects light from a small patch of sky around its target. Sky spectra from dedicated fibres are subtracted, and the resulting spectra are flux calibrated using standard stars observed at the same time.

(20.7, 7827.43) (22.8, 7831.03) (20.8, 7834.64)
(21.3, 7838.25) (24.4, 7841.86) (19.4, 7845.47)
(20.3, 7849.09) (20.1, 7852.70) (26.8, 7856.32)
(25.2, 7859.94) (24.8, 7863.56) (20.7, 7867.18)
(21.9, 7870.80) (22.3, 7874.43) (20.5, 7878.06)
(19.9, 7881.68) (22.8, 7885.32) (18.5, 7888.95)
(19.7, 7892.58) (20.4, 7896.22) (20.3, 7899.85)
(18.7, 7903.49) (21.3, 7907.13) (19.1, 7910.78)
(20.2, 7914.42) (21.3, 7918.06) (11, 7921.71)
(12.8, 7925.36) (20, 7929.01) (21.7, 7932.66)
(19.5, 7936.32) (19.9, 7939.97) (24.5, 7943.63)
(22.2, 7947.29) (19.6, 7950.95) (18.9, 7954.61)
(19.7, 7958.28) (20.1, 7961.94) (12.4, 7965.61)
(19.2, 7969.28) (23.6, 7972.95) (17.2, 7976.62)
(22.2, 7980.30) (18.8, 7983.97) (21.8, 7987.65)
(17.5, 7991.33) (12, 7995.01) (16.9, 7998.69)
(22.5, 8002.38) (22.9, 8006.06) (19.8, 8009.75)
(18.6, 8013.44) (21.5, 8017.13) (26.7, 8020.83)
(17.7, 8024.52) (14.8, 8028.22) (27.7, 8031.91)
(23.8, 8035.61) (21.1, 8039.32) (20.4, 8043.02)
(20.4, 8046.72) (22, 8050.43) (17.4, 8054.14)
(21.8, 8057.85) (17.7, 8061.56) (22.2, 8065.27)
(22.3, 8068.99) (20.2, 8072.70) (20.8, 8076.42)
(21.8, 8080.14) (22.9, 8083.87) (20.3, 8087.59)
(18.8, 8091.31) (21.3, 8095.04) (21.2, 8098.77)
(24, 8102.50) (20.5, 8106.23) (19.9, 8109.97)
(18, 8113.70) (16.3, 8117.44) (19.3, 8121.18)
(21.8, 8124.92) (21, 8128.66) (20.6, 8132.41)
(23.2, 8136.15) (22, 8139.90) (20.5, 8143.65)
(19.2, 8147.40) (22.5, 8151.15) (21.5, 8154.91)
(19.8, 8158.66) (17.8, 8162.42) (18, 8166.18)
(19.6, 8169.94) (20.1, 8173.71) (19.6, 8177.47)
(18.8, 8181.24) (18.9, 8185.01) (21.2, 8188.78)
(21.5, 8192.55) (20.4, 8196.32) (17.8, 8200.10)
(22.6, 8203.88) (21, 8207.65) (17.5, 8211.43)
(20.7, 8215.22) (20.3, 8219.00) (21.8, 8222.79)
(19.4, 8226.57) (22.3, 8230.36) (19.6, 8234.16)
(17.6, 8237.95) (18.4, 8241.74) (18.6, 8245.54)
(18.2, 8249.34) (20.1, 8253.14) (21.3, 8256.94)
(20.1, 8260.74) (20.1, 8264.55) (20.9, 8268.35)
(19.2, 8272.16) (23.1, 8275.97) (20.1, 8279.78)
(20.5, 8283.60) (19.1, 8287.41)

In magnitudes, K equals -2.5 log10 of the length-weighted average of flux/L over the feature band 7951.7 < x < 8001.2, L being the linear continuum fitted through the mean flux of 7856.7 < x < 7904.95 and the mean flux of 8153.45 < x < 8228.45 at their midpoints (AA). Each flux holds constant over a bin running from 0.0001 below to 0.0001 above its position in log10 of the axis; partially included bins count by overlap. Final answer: 0.13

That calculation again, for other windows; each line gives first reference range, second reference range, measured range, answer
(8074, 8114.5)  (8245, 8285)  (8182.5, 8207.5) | 0.01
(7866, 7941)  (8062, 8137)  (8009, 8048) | -0.04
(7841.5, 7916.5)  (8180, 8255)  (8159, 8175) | 0.06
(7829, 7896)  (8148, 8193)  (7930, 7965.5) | 0.05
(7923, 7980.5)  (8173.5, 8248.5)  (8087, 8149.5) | -0.04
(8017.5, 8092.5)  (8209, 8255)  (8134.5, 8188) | 0.00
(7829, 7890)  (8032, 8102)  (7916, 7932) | 0.28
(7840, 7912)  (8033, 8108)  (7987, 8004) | 0.19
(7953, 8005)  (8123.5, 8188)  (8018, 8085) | -0.09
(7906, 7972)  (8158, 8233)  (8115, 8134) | 0.00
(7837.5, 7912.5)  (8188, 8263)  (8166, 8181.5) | 0.04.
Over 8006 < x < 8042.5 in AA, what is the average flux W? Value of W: 21.3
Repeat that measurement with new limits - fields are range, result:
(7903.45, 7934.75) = 18.4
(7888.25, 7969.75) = 19.2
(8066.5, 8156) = 20.8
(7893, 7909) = 20.1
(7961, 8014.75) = 19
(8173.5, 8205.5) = 20.1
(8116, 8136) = 20.2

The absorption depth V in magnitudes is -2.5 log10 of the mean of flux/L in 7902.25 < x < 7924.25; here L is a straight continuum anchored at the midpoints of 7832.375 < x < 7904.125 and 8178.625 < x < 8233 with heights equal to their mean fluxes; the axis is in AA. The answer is 0.160 mag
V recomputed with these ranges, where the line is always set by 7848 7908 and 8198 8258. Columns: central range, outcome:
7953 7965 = 0.121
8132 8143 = -0.089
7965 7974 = 0.123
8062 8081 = -0.033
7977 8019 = 0.079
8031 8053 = -0.076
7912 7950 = 0.100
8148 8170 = 0.015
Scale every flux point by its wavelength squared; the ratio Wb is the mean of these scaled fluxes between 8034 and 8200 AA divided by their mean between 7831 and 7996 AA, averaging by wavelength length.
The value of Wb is 1.07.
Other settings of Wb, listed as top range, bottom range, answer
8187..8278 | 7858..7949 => 1.07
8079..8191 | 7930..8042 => 1.05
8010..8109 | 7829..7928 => 1.07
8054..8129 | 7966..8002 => 1.13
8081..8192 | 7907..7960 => 1.10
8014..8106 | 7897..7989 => 1.12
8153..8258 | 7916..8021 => 1.08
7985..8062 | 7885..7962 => 1.06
